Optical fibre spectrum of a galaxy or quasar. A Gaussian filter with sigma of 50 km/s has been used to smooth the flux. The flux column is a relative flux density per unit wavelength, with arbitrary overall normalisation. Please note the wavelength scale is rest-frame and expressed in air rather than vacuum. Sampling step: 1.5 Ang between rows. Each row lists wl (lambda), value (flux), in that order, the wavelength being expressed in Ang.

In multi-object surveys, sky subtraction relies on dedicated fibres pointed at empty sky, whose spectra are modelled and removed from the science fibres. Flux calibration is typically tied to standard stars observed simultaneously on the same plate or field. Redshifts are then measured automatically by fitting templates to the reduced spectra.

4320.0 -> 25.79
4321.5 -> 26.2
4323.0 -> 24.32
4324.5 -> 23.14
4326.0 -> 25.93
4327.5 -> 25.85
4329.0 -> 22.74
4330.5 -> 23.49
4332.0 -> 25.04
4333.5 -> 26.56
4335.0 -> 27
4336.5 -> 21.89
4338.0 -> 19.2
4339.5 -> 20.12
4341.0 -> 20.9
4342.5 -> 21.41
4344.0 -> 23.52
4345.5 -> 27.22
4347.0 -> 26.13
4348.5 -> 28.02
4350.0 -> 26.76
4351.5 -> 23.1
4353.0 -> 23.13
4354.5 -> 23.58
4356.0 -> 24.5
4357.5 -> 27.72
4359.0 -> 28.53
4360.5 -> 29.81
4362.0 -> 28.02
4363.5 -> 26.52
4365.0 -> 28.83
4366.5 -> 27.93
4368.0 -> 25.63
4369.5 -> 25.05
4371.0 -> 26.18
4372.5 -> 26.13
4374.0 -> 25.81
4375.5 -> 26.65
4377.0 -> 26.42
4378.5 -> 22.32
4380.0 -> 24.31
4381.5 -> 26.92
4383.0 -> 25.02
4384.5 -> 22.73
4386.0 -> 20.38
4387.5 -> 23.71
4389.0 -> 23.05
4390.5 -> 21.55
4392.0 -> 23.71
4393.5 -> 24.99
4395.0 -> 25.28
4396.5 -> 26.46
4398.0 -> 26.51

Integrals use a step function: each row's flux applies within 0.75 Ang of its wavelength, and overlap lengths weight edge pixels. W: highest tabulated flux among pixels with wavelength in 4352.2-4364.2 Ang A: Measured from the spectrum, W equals 29.81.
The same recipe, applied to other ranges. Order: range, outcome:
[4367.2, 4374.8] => 26.18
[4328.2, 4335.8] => 27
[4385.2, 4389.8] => 23.71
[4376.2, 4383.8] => 26.92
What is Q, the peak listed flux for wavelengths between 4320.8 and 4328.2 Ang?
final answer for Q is 26.2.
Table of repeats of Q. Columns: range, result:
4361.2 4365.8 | 28.83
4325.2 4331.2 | 25.93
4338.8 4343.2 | 21.41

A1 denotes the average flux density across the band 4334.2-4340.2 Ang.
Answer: 22.1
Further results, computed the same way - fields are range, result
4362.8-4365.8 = 27.7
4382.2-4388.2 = 23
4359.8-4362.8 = 28.9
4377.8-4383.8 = 24.6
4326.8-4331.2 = 24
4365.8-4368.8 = 26.7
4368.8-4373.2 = 25.8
